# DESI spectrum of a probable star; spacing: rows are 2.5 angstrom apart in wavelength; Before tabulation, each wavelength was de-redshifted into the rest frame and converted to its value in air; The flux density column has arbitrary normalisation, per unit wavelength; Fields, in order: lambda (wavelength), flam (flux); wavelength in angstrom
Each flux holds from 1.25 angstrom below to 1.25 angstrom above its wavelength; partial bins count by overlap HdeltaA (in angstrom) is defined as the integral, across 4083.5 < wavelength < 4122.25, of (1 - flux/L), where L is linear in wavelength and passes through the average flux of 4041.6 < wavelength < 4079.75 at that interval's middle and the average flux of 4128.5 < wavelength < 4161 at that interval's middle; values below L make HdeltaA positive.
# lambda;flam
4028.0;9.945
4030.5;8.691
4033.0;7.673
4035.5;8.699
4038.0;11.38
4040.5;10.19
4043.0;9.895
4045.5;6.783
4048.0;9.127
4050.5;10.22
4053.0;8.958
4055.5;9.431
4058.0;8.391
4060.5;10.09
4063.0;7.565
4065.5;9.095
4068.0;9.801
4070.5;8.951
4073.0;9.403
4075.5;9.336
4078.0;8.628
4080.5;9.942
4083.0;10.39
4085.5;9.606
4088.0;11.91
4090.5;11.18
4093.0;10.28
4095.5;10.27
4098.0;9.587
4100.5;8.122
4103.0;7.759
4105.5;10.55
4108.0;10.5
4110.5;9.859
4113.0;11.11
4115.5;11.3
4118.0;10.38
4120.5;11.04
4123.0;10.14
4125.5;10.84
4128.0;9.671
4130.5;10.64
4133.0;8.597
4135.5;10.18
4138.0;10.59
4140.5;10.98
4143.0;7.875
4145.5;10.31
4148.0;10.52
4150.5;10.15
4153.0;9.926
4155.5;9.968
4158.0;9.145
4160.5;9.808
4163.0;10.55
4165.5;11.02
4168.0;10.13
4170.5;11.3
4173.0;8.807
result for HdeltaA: -3.1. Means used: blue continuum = 9.06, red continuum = 9.9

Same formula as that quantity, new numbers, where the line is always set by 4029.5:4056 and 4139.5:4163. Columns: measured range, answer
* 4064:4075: 0.10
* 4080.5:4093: -1.55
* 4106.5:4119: -1.30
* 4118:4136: -0.83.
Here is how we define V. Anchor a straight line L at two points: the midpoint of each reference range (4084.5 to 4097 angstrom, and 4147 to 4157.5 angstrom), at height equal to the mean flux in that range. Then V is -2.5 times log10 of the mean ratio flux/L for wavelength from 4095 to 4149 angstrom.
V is 0.03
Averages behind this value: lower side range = 10.6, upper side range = 10.1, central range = 10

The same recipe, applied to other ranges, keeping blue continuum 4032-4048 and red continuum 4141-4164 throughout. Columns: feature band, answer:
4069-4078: 0.021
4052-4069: 0.026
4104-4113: -0.086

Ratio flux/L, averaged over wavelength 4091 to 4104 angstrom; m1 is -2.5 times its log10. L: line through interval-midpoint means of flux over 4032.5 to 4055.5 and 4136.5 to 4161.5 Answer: 0.03 mag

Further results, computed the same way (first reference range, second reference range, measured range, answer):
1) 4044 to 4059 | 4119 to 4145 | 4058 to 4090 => -0.04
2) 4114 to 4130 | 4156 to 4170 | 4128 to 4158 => 0.05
